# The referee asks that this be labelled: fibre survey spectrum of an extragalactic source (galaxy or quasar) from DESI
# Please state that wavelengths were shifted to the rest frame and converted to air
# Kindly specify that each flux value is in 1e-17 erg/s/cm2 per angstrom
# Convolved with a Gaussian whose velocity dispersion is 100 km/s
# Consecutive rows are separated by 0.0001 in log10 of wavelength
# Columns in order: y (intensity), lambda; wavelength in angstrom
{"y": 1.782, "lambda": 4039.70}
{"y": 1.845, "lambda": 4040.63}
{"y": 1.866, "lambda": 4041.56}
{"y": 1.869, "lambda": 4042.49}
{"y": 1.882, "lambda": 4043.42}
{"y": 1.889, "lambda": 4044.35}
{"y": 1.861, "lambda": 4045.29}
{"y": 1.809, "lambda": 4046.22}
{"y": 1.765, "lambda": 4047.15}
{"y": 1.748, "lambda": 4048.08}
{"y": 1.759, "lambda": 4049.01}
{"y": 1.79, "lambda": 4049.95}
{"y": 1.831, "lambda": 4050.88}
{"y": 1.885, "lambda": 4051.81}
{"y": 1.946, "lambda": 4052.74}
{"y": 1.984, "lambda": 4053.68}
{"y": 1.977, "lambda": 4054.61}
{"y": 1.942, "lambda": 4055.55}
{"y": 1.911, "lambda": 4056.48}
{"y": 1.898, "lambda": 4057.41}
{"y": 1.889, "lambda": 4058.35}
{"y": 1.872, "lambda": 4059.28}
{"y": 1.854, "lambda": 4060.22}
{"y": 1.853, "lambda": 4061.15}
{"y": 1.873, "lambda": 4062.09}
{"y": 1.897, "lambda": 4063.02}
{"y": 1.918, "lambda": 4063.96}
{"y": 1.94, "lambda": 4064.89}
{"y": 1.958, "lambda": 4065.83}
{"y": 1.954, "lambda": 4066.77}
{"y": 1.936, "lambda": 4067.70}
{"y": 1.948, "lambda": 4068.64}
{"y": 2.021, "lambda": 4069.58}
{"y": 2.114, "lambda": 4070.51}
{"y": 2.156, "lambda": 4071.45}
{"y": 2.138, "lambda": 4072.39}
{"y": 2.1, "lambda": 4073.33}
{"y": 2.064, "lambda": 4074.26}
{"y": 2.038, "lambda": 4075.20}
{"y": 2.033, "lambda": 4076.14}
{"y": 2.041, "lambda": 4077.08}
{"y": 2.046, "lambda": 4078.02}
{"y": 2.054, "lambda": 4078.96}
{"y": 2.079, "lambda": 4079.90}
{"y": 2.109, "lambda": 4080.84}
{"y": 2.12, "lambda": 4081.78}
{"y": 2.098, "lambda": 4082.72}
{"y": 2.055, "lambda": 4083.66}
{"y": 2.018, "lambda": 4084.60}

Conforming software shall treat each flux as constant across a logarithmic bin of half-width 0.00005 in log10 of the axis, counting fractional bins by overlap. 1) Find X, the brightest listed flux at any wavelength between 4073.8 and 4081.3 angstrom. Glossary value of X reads 2.109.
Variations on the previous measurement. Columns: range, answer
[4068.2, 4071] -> 2.114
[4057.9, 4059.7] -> 1.889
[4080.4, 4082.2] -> 2.12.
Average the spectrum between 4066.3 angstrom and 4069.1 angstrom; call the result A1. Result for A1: 1.95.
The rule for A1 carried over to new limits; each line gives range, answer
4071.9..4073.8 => 2.12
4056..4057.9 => 1.91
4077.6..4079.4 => 2.05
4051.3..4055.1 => 1.94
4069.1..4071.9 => 2.1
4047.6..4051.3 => 1.78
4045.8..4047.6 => 1.79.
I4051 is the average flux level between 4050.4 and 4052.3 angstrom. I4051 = 1.87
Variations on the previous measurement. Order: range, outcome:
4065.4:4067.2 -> 1.95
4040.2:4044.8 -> 1.87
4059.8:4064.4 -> 1.88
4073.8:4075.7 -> 2.05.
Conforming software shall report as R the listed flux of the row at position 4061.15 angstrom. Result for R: 1.853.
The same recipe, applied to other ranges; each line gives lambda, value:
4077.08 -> 2.041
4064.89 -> 1.94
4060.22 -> 1.854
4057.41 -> 1.898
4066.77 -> 1.954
